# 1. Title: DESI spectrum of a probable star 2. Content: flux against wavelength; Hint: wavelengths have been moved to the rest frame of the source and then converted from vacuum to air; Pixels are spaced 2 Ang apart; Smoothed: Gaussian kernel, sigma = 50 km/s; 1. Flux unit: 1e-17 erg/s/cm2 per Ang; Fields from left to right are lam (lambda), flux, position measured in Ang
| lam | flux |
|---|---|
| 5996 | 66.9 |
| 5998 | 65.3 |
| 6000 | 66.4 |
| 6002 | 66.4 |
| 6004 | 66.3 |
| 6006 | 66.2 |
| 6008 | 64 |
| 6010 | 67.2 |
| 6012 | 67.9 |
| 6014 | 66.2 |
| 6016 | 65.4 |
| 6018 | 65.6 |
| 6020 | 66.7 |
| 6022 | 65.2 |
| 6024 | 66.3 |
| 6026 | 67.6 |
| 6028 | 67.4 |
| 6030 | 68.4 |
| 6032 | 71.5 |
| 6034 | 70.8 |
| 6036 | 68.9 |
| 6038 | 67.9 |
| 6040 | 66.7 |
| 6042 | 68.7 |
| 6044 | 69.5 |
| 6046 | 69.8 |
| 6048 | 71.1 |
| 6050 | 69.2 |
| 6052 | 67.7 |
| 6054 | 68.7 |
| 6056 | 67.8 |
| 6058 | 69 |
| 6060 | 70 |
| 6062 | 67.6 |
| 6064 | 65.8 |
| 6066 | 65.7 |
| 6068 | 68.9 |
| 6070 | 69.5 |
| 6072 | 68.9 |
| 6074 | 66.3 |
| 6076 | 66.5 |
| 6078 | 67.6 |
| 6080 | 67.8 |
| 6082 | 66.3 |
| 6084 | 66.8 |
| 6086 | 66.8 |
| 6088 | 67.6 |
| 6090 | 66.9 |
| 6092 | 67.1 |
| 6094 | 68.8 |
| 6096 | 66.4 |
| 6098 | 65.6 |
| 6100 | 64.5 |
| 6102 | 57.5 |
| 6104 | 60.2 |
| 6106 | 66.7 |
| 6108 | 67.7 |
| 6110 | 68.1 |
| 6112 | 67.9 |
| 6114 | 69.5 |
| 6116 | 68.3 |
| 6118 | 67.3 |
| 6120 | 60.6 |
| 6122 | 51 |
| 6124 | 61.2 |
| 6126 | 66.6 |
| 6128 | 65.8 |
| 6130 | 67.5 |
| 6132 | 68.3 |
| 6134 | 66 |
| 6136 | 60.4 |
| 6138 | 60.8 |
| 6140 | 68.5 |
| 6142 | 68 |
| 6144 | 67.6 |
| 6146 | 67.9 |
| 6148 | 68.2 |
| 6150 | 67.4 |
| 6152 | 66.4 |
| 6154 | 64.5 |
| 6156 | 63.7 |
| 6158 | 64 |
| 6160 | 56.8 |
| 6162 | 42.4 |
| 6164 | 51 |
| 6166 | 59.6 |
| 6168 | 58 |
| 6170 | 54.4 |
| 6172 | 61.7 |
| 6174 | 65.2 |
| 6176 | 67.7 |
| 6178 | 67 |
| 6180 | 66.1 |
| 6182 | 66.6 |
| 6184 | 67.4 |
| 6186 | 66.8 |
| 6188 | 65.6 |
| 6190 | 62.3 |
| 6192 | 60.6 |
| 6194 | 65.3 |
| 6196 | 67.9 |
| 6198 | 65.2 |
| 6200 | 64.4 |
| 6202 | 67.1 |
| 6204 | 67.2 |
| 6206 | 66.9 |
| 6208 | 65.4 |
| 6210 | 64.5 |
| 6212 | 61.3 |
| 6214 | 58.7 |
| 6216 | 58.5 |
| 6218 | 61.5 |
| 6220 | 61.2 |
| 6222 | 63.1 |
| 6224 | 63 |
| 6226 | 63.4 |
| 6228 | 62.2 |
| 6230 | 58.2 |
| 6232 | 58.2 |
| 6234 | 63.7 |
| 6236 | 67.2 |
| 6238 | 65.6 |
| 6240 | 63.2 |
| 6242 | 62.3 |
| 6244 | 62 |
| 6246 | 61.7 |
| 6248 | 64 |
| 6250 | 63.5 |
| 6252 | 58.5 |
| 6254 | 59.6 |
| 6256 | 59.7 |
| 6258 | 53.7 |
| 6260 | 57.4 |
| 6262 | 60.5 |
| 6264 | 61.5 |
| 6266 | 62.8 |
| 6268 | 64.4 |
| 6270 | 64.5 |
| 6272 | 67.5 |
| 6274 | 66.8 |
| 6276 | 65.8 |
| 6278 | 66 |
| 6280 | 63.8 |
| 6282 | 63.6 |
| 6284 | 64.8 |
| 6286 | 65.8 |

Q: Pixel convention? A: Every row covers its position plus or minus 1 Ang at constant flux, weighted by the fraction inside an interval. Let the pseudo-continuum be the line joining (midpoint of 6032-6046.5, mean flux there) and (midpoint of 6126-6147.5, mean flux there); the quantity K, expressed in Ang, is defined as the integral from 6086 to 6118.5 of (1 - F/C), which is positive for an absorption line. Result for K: 0.44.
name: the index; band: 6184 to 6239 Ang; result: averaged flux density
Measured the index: 63.6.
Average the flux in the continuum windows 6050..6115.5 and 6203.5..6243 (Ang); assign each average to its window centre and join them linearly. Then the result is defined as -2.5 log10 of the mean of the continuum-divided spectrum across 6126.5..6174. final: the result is 0.04 mag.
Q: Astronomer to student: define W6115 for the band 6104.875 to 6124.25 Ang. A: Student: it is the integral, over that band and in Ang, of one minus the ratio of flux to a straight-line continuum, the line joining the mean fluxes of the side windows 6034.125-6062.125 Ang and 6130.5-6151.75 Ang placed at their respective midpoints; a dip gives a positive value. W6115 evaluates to 0.6 Ang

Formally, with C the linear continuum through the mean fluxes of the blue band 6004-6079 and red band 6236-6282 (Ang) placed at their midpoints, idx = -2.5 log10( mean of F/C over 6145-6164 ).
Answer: 0.06 mag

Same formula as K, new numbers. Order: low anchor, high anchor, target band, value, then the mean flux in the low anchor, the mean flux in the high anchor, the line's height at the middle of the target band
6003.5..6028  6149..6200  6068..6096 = -1.2 Ang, 66.3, 62.6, 64.7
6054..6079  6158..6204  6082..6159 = -0.3 Ang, 67.8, 62.4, 65.3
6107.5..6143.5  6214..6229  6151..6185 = 1.2 Ang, 65.2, 61.6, 63.6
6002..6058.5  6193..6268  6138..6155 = -0.6 Ang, 67.7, 62.5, 64.7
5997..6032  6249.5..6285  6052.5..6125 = -1.0 Ang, 66.5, 62.5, 65.3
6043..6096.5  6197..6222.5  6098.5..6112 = 0.5 Ang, 67.9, 63.5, 66.8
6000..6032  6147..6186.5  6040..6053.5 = -0.7 Ang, 66.6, 62.2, 65.7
